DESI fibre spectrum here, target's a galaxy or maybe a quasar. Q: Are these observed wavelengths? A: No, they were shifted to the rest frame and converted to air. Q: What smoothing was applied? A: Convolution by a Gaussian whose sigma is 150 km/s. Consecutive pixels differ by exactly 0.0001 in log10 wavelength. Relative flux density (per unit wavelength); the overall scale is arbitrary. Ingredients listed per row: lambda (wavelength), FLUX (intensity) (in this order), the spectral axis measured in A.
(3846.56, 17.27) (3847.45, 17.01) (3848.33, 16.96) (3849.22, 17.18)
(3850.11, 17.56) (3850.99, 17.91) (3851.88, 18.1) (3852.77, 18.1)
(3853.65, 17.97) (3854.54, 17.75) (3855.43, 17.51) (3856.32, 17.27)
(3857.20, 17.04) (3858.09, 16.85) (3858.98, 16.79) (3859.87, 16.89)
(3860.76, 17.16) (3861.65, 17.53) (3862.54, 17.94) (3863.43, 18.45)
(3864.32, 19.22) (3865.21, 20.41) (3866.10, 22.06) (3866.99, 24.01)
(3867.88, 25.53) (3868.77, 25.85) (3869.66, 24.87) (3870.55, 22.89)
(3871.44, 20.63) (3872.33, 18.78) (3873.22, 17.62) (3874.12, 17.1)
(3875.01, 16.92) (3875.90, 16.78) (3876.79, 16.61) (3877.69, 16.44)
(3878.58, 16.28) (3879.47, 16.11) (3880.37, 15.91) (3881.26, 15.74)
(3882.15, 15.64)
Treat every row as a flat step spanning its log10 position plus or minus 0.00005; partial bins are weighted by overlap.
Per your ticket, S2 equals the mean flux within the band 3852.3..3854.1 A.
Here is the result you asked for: 18.1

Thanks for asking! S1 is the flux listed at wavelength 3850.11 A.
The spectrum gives 17.56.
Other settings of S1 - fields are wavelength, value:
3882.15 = 15.64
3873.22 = 17.62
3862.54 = 17.94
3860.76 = 17.16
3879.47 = 16.11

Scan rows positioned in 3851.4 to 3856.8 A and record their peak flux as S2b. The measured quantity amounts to 18.1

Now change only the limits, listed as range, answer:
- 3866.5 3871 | 25.85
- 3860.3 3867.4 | 24.01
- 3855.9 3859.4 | 17.27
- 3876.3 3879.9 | 16.61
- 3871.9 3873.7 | 18.78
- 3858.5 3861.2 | 17.16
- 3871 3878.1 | 20.63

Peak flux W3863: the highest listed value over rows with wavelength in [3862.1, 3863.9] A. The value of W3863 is 18.45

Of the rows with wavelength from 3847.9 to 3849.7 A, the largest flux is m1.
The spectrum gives 17.18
